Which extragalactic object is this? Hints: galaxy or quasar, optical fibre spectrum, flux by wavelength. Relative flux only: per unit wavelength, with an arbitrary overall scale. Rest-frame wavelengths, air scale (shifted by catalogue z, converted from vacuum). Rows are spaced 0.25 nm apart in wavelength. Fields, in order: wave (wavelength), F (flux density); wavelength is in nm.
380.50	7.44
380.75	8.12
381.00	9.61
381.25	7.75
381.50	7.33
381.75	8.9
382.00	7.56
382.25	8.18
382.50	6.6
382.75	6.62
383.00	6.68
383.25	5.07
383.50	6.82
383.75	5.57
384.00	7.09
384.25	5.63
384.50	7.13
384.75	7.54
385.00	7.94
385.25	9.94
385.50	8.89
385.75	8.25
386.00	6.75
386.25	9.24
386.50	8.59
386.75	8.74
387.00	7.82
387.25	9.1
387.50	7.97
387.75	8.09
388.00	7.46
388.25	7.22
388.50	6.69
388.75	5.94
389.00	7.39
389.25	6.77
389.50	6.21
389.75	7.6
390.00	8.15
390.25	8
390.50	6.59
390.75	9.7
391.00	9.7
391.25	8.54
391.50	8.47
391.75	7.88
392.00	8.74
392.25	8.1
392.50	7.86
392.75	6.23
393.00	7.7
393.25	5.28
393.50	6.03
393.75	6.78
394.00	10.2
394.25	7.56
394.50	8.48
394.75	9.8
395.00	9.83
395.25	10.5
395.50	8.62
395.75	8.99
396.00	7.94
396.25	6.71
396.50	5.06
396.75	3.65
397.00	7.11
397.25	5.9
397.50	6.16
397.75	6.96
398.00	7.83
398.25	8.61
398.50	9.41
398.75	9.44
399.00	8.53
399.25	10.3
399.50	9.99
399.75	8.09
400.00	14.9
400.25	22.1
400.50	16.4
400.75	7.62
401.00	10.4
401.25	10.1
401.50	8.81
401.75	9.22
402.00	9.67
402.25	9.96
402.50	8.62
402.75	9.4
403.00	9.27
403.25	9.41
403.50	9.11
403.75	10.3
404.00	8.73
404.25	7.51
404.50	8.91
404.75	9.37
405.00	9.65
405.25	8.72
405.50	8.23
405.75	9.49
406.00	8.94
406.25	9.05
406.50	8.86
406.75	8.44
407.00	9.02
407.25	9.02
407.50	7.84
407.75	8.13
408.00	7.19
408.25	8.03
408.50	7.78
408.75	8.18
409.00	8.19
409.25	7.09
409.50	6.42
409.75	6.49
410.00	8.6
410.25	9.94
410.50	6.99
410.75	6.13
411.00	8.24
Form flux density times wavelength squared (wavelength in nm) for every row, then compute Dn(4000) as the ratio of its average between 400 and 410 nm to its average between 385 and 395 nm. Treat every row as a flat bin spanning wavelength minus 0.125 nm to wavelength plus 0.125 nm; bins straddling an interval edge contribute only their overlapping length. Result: 1.3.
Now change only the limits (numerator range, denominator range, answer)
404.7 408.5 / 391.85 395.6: 1.13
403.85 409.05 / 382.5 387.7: 1.26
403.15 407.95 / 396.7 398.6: 1.30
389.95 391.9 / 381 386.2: 1.18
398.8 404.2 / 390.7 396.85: 1.37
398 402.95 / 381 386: 1.55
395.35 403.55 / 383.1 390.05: 1.32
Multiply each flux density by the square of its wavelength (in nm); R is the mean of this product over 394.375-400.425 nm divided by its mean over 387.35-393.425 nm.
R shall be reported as 1.23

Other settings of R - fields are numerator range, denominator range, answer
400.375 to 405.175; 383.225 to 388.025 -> 1.35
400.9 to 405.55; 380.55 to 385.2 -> 1.41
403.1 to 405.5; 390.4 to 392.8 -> 1.17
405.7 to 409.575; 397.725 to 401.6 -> 0.80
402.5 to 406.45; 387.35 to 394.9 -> 1.25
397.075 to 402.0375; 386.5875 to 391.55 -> 1.35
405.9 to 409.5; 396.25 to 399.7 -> 1.13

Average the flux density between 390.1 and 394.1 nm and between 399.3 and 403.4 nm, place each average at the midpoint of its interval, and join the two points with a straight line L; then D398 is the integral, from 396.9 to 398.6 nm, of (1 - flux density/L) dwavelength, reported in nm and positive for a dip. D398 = 0.403 nm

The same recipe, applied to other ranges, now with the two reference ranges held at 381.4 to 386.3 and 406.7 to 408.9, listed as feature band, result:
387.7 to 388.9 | 0.08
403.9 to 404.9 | -0.07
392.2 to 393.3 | 0.08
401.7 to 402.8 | -0.19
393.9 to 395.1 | -0.22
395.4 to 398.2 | 0.34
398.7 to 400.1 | -0.40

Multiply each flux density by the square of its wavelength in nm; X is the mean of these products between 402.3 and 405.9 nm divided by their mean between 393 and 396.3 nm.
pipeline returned 1.16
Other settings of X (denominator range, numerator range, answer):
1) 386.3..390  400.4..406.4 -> 1.34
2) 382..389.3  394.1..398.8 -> 1.11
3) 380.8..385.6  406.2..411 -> 1.22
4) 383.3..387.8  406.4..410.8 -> 1.14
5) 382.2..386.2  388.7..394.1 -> 1.10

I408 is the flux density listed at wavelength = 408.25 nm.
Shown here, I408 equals 8.03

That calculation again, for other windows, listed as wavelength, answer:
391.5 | 8.47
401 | 10.4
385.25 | 9.94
